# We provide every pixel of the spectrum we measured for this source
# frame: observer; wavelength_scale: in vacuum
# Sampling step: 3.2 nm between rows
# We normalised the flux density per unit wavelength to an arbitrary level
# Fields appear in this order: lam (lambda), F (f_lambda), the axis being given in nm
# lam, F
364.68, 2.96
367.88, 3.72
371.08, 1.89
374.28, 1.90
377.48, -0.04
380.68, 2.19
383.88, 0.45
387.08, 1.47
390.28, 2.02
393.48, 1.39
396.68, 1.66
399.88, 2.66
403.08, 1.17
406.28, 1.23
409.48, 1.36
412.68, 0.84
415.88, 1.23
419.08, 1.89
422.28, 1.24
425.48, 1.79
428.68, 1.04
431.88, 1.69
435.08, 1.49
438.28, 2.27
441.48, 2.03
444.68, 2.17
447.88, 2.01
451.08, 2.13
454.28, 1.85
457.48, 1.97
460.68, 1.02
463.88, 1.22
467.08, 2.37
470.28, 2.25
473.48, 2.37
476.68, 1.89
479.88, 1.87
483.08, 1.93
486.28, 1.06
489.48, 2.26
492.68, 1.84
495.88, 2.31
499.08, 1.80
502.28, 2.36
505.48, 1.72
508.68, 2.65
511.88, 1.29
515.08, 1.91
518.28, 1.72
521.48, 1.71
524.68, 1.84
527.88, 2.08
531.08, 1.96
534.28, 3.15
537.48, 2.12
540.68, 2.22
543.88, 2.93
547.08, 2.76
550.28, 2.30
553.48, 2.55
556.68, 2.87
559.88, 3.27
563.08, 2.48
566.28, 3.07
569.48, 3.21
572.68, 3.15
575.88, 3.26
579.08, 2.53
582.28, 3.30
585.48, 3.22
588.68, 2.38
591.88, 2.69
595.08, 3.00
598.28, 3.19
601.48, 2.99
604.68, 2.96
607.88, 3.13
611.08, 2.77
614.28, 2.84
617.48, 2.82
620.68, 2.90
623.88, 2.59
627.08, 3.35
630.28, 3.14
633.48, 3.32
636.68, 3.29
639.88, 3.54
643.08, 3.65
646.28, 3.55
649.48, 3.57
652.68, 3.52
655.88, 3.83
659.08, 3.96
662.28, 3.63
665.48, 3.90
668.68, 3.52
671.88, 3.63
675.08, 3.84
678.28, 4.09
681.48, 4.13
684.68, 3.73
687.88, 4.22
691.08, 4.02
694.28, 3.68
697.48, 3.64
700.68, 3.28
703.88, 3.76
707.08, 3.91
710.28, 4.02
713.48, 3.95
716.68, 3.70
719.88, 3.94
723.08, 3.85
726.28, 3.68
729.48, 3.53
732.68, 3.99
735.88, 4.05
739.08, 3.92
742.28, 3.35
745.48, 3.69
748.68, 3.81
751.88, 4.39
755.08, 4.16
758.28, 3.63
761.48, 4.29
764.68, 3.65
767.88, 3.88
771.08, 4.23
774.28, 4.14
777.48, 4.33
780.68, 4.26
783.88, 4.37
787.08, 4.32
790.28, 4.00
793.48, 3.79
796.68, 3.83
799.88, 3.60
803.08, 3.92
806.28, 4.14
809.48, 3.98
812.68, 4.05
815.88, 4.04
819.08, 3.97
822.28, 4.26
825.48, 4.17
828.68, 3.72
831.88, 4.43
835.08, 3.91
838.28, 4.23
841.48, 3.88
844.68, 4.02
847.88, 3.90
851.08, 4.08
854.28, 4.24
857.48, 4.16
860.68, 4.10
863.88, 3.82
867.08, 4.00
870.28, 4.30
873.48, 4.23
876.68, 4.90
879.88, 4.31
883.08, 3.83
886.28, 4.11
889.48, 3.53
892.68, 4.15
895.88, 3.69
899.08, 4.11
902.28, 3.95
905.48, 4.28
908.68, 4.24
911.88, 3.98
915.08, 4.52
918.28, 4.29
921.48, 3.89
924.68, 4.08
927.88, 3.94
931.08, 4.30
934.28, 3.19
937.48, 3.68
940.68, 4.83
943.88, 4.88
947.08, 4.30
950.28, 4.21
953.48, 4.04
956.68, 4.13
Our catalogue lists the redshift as 0.44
